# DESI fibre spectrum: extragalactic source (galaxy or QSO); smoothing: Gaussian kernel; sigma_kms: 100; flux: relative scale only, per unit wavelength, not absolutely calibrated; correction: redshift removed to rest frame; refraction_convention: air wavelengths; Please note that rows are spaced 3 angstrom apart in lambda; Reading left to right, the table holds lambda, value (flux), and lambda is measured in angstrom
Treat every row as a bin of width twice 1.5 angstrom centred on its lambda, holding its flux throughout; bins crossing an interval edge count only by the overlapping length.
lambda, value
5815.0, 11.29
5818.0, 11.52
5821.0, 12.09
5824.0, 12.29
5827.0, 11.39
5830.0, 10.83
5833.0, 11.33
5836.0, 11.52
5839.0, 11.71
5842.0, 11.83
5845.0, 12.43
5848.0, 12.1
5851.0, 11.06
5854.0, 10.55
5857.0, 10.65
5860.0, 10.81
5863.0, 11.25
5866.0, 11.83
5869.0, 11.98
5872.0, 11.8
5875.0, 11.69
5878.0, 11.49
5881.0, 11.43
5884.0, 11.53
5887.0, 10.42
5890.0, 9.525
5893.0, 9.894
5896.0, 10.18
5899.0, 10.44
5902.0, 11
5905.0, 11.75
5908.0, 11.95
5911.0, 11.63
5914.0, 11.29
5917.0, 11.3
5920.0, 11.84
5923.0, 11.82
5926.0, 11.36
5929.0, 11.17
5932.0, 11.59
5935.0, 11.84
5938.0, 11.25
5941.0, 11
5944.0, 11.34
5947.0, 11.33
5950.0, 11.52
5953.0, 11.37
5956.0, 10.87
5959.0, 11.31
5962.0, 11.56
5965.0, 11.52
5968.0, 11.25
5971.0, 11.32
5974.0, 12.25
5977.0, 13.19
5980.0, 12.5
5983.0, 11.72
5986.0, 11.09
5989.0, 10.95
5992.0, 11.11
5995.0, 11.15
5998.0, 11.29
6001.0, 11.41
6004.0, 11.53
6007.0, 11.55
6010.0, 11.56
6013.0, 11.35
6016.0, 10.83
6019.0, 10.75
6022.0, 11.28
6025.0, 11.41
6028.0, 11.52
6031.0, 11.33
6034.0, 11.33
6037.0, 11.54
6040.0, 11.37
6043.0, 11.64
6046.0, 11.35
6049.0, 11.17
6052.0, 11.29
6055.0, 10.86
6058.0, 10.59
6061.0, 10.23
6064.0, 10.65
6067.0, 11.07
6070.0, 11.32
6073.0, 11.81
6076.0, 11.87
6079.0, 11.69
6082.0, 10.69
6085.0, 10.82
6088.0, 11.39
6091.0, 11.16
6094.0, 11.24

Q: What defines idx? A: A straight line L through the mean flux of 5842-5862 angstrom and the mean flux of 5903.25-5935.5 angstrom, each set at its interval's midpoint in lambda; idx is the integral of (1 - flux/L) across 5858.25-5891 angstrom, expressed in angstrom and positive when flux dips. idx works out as 0.4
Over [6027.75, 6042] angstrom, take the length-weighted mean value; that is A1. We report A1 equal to 11.4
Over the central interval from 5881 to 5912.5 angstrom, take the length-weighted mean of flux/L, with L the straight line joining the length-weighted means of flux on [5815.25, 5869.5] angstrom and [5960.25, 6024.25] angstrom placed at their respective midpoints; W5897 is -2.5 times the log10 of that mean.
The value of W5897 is 0.06 mag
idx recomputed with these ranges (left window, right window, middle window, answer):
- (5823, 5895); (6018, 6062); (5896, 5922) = -0.2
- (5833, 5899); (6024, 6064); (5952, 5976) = -0.6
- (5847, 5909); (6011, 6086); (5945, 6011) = -2.1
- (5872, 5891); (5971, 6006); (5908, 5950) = -0.4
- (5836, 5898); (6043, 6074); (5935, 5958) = -0.3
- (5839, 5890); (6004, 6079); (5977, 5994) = -0.5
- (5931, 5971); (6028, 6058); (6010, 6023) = 0.2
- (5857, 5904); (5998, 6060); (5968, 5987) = -1.3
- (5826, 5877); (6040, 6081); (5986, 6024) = 0.1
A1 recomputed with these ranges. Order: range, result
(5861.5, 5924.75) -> 11.2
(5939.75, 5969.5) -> 11.3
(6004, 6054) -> 11.3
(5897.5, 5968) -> 11.4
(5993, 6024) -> 11.3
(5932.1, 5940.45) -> 11.5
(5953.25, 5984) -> 11.7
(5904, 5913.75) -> 11.7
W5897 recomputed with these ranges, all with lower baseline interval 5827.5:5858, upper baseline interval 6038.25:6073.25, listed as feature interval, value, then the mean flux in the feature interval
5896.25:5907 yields 0.03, 11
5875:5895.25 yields 0.06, 10.8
